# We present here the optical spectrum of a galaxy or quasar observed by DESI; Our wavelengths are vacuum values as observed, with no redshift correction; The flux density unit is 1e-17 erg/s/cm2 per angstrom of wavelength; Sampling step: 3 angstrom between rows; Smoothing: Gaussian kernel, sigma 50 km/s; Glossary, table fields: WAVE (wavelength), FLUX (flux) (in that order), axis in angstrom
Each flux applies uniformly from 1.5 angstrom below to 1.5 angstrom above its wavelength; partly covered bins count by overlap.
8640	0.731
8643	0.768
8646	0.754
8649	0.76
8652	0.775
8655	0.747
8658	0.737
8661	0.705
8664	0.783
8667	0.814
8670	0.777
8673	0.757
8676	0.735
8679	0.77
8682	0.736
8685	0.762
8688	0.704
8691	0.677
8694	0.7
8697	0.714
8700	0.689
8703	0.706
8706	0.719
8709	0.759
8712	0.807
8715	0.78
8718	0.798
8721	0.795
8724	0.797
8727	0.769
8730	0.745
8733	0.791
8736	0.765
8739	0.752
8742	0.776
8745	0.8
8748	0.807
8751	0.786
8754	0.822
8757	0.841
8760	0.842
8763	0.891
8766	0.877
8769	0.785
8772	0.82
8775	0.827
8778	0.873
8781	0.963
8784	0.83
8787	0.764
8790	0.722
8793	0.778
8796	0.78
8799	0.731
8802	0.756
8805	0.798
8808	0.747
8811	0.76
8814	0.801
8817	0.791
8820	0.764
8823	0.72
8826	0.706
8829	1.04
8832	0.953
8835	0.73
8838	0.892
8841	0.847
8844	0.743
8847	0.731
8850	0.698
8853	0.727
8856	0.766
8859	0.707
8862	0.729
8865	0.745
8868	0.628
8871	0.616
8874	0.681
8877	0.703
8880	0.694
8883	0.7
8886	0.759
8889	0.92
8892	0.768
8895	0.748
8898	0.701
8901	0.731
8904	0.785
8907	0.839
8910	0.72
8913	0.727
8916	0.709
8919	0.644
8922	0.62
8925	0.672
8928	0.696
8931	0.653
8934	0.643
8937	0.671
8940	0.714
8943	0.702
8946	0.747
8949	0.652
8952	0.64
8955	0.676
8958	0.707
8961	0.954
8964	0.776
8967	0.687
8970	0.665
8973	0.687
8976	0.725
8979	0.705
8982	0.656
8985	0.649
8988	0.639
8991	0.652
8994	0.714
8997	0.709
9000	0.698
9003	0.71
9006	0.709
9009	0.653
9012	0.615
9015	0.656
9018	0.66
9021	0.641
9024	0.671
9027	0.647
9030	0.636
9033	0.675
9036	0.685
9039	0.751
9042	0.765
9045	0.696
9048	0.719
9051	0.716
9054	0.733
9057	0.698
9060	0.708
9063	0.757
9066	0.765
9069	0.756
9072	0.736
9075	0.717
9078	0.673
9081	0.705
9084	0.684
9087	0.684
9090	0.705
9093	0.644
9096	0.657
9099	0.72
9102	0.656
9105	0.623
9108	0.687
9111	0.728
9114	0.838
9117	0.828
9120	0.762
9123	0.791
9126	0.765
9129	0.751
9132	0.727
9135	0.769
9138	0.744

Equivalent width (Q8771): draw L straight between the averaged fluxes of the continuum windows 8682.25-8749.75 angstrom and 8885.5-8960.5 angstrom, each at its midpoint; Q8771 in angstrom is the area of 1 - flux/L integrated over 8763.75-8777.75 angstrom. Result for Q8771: -1.7 angstrom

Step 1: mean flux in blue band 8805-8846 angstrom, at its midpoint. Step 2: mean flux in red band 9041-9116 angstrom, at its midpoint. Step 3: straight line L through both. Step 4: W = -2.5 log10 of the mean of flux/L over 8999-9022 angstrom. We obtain 0.11 mag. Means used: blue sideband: 0.806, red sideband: 0.711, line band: 0.668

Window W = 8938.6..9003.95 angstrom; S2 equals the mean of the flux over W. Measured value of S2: 0.703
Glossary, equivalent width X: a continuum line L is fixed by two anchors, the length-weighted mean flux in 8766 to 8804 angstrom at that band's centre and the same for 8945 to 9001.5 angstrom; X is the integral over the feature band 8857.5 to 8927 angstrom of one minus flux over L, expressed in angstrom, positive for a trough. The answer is 2.5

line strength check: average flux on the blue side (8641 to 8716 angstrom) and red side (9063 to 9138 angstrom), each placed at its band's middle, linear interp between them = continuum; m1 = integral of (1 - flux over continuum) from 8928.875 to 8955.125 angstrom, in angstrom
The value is 1.9 angstrom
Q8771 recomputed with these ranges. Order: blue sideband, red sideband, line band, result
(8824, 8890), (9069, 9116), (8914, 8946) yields 2.7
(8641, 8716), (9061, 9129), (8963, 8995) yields 1.9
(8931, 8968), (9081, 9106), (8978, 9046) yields 1.8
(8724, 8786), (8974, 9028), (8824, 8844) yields -2.0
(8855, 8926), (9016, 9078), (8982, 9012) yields 1.4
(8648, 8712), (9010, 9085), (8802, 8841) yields -4.5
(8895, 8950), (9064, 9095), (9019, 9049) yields 0.8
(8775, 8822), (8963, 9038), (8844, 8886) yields 2.7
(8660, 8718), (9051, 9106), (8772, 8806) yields -3.2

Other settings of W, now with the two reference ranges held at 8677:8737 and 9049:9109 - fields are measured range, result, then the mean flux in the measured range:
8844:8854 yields 0.013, 0.722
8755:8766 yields -0.159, 0.859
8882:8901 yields -0.058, 0.765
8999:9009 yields 0.020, 0.698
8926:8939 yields 0.082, 0.668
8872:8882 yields 0.058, 0.689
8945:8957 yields 0.063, 0.677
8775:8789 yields -0.151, 0.849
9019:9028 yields 0.087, 0.654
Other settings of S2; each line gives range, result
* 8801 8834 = 0.803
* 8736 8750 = 0.782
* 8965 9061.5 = 0.686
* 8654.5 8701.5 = 0.738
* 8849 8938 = 0.714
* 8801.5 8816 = 0.774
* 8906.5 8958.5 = 0.688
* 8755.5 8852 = 0.806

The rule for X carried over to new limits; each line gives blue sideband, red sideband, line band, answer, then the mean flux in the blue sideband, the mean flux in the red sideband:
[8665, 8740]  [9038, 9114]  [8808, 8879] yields -2.2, 0.753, 0.71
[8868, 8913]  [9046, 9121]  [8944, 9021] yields 3.6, 0.736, 0.716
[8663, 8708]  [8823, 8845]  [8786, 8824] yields 2.6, 0.736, 0.838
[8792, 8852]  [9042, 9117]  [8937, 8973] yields 1.5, 0.788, 0.712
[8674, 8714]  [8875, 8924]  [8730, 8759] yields -2.4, 0.73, 0.734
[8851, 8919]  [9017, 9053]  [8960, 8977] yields -0.9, 0.73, 0.69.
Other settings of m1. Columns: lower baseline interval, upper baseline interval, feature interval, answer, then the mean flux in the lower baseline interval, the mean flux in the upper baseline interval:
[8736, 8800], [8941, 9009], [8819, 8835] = -0.99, 0.812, 0.702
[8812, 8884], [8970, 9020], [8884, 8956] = 0.29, 0.755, 0.677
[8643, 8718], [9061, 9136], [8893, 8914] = -0.47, 0.746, 0.725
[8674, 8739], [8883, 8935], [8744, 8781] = -4.71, 0.749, 0.726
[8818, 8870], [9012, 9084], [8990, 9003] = 0.39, 0.771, 0.701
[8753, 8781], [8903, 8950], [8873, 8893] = -0.21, 0.849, 0.699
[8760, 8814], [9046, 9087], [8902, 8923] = 1.21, 0.807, 0.719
